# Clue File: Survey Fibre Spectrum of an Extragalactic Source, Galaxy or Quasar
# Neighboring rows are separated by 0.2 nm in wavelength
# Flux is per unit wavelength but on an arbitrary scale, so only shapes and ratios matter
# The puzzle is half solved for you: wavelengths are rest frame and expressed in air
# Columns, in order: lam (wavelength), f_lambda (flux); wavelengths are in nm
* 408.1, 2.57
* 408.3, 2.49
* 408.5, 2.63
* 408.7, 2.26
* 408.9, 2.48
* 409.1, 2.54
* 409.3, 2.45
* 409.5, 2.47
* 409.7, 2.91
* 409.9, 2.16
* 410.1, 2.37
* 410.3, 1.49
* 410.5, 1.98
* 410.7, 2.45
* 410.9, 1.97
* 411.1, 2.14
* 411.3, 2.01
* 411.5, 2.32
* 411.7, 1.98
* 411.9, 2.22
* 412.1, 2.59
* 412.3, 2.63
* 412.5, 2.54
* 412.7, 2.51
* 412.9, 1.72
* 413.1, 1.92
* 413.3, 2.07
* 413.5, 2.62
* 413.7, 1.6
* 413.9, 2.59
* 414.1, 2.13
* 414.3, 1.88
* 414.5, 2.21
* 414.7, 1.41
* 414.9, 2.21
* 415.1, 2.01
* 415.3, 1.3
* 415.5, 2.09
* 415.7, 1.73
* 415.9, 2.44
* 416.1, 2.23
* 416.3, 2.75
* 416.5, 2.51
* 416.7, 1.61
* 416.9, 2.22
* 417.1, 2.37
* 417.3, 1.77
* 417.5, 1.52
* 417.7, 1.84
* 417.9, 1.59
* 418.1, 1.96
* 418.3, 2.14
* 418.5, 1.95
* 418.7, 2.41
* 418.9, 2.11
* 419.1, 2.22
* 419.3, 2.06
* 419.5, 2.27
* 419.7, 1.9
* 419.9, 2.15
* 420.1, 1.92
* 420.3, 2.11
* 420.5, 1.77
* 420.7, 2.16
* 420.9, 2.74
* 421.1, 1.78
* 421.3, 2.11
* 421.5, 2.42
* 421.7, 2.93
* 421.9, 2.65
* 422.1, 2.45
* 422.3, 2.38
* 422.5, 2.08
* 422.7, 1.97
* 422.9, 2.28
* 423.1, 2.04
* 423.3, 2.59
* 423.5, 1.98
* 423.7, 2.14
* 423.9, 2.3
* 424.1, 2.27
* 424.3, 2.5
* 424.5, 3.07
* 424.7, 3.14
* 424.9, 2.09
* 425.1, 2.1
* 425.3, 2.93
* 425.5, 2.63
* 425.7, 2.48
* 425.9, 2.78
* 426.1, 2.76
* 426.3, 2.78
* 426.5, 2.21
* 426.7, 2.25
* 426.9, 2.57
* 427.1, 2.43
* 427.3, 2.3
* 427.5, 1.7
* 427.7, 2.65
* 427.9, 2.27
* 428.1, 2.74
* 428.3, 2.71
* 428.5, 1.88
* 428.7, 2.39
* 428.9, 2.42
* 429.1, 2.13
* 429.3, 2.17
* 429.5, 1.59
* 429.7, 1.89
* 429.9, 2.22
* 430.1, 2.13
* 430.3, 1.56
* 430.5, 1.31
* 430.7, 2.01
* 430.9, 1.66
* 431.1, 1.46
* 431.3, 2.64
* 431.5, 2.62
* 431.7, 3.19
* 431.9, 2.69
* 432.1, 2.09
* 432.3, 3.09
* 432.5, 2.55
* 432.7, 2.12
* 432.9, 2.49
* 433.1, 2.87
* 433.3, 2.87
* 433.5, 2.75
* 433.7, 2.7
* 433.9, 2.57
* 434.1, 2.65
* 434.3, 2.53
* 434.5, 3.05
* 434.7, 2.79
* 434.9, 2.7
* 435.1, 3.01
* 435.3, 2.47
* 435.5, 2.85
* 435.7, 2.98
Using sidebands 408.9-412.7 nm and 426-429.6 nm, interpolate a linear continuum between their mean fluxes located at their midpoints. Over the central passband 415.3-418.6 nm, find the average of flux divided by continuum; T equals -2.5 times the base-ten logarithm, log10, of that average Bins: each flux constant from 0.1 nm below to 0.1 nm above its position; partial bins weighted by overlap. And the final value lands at 0.15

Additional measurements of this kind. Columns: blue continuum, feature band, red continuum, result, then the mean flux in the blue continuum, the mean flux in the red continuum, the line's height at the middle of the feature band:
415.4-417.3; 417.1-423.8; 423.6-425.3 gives 0.099 mag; 2.19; 2.48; 2.34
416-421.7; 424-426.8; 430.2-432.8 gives -0.184 mag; 2.11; 2.23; 2.17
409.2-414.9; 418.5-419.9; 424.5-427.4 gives 0.111 mag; 2.19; 2.55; 2.38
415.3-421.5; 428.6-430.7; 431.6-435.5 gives 0.267 mag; 2.07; 2.7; 2.54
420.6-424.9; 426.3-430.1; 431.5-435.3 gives 0.125 mag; 2.37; 2.7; 2.54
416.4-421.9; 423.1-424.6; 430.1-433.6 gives -0.090 mag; 2.1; 2.34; 2.19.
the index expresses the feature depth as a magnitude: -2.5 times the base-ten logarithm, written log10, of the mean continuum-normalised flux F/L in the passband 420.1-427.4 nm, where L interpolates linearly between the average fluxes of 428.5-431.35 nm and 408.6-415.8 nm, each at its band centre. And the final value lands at -0.18 mag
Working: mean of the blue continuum 2.17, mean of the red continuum 1.96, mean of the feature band 2.39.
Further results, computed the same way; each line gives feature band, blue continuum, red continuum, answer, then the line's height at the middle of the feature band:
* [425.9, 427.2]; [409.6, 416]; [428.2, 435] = -0.10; 2.3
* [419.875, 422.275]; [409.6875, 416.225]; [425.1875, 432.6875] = -0.02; 2.22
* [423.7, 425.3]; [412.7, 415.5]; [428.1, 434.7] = -0.13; 2.21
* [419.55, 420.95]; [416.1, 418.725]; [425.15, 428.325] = 0.05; 2.18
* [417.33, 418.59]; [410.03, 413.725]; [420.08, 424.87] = 0.23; 2.26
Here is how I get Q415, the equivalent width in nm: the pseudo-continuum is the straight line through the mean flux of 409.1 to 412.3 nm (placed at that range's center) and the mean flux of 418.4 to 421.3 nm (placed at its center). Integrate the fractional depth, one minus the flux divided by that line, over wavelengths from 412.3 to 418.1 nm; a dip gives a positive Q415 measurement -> 0.34 nm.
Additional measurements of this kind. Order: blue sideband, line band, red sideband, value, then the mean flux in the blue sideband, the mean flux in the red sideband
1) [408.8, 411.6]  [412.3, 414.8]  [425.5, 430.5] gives 0.16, 2.27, 2.28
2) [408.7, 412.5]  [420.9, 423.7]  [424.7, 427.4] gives 0.19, 2.29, 2.51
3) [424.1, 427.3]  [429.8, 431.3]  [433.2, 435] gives 0.47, 2.56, 2.73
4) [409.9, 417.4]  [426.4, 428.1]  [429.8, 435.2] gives 0.03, 2.12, 2.46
